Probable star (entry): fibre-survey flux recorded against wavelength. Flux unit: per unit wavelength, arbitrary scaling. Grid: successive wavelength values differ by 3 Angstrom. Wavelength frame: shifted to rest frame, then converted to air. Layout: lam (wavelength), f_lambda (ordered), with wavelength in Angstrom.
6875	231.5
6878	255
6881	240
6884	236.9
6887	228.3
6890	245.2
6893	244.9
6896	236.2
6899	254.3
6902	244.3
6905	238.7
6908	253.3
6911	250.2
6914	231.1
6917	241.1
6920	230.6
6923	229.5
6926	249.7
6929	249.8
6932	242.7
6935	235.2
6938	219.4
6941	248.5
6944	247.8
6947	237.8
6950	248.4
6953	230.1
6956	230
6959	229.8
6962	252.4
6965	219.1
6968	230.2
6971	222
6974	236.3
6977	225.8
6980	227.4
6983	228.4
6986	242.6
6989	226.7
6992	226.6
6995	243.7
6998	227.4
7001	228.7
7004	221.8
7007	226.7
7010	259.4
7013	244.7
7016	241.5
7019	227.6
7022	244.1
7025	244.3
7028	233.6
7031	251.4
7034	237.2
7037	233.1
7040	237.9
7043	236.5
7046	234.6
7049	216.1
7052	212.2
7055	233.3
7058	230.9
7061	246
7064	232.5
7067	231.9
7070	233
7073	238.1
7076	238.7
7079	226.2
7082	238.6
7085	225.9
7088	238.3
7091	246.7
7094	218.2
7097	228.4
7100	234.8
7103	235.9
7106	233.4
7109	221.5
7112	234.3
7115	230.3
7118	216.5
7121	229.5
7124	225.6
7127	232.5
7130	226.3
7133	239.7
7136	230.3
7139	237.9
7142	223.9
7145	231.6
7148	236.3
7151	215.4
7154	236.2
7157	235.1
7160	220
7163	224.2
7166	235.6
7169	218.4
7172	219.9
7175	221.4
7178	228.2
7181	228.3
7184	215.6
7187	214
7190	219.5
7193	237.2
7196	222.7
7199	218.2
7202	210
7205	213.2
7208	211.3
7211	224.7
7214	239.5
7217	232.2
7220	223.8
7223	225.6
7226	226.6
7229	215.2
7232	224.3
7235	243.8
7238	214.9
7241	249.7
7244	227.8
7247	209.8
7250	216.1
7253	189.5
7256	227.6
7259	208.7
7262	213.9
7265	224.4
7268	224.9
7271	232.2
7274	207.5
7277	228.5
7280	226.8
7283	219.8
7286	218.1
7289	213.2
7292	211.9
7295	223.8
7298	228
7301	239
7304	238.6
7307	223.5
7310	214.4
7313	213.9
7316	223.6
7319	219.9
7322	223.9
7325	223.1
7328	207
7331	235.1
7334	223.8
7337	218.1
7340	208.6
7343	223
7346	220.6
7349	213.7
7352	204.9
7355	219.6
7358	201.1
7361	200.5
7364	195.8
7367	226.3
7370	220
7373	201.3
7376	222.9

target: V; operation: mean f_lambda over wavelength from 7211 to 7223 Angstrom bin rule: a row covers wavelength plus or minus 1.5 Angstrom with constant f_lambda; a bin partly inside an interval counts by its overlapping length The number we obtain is 230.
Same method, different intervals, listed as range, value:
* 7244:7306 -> 220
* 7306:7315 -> 217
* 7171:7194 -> 223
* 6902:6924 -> 240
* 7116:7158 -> 230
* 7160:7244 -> 224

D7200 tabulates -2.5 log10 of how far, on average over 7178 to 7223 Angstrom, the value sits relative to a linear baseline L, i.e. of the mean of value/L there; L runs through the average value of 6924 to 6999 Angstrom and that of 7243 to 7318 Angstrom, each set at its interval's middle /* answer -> 0.007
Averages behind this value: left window 235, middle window 222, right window 220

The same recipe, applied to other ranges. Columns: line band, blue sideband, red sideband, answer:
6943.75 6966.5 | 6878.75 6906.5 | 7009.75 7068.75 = 0.01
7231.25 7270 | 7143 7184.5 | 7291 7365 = 0.00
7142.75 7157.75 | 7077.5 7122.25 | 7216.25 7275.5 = -0.01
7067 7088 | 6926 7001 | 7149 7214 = -0.02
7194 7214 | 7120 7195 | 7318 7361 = 0.03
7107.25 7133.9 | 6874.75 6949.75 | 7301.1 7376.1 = 0.01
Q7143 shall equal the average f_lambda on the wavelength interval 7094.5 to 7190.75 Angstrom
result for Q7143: 227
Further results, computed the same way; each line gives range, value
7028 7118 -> 233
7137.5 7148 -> 232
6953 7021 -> 233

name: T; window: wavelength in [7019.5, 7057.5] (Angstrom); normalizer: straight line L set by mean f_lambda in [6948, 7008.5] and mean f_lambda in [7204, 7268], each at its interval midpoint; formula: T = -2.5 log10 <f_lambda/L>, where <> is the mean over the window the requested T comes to -0.02 mag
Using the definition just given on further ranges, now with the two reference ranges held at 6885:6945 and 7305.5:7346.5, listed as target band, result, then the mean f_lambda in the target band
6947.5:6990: 0.03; 232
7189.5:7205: 0.03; 221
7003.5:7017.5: -0.02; 240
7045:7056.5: 0.05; 224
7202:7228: 0.01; 224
